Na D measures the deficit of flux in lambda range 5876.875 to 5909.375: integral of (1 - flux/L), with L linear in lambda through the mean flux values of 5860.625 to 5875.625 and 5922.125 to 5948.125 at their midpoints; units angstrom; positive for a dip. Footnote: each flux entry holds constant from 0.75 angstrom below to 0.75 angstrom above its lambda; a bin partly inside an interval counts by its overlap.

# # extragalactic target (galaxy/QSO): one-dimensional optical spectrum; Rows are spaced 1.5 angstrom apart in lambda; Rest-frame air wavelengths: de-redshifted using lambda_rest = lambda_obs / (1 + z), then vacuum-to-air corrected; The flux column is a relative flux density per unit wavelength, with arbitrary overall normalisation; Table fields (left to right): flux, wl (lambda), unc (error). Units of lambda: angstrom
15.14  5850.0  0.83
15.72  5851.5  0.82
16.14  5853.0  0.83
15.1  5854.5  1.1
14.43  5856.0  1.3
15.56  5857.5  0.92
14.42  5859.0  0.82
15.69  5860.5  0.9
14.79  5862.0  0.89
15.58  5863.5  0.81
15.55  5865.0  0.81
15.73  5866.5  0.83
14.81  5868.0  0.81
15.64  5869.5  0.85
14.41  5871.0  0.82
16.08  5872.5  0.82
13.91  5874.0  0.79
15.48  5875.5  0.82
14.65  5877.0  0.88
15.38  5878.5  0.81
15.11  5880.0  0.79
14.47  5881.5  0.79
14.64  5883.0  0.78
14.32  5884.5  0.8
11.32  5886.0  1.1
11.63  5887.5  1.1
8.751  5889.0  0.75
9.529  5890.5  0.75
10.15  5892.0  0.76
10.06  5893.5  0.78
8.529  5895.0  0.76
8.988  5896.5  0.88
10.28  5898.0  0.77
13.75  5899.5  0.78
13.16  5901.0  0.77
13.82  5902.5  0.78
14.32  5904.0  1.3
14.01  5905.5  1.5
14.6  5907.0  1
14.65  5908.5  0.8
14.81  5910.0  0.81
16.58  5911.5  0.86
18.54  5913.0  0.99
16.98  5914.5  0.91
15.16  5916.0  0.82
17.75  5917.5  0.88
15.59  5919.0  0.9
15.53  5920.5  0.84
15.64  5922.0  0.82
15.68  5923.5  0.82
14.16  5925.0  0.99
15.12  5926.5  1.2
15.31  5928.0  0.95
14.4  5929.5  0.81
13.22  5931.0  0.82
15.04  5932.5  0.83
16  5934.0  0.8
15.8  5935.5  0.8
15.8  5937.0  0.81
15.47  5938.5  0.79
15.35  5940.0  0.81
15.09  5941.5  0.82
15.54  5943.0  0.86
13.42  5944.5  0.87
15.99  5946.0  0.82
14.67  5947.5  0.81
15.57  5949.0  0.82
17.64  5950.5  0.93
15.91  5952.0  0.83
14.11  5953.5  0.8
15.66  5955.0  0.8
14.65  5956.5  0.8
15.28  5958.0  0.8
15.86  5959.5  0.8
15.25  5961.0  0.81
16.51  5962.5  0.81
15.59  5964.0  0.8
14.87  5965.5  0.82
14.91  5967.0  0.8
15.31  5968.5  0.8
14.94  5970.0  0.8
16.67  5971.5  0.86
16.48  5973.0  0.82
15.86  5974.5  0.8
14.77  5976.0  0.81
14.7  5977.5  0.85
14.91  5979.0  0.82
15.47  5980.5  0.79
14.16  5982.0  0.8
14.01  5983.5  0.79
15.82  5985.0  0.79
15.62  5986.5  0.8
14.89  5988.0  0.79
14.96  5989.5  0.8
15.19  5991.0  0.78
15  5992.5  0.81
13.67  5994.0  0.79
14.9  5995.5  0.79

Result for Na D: 5.7 angstrom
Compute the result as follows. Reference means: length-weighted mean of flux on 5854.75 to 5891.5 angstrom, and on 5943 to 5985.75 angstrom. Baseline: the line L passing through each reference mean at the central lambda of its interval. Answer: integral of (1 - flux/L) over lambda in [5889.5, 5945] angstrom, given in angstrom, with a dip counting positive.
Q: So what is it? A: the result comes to 2.00 angstrom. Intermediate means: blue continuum 14.2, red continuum 15.3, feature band 14.2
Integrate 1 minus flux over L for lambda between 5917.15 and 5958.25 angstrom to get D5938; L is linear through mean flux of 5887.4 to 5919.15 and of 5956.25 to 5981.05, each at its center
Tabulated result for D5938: -2.66 angstrom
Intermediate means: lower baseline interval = 13.2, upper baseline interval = 15.4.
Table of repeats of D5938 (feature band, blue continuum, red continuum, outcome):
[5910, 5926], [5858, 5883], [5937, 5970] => -0.9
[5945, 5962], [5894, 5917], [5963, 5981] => -0.6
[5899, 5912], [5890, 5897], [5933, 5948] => -4.1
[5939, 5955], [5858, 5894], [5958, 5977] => -0.2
